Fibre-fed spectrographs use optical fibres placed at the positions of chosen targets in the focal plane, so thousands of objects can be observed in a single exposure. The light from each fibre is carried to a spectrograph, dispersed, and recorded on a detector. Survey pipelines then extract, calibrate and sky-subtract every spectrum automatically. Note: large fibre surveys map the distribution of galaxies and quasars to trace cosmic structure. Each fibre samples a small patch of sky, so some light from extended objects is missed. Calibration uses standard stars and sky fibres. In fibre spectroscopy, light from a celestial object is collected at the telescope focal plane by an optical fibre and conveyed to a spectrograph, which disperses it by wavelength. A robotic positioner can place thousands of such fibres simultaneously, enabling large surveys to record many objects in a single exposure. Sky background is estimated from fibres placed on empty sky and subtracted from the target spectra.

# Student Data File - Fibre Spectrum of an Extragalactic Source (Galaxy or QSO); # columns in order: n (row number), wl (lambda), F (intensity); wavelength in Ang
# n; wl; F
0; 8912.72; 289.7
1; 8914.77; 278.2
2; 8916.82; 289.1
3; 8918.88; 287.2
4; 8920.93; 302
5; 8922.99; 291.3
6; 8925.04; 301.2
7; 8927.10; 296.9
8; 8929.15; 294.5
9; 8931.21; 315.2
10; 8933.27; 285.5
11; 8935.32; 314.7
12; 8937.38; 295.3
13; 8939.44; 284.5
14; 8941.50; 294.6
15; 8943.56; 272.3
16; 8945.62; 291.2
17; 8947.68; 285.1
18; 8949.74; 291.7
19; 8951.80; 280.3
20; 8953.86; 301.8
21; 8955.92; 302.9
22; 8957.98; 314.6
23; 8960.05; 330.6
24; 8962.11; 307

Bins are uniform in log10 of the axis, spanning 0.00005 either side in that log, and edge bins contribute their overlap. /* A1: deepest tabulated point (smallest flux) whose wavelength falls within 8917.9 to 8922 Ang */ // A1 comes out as 287.2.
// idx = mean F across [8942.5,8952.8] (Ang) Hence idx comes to 284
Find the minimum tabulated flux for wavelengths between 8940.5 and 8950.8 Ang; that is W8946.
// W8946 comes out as 272.3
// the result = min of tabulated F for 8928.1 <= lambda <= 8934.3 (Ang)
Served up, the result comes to 285.5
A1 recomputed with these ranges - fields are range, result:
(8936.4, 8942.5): 284.5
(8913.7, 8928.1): 278.2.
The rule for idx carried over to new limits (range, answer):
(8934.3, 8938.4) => 305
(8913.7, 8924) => 289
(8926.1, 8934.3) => 298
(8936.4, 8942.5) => 291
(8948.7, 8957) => 295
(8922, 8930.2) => 296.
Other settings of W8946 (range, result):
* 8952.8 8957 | 301.8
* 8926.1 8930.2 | 294.5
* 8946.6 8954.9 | 280.3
